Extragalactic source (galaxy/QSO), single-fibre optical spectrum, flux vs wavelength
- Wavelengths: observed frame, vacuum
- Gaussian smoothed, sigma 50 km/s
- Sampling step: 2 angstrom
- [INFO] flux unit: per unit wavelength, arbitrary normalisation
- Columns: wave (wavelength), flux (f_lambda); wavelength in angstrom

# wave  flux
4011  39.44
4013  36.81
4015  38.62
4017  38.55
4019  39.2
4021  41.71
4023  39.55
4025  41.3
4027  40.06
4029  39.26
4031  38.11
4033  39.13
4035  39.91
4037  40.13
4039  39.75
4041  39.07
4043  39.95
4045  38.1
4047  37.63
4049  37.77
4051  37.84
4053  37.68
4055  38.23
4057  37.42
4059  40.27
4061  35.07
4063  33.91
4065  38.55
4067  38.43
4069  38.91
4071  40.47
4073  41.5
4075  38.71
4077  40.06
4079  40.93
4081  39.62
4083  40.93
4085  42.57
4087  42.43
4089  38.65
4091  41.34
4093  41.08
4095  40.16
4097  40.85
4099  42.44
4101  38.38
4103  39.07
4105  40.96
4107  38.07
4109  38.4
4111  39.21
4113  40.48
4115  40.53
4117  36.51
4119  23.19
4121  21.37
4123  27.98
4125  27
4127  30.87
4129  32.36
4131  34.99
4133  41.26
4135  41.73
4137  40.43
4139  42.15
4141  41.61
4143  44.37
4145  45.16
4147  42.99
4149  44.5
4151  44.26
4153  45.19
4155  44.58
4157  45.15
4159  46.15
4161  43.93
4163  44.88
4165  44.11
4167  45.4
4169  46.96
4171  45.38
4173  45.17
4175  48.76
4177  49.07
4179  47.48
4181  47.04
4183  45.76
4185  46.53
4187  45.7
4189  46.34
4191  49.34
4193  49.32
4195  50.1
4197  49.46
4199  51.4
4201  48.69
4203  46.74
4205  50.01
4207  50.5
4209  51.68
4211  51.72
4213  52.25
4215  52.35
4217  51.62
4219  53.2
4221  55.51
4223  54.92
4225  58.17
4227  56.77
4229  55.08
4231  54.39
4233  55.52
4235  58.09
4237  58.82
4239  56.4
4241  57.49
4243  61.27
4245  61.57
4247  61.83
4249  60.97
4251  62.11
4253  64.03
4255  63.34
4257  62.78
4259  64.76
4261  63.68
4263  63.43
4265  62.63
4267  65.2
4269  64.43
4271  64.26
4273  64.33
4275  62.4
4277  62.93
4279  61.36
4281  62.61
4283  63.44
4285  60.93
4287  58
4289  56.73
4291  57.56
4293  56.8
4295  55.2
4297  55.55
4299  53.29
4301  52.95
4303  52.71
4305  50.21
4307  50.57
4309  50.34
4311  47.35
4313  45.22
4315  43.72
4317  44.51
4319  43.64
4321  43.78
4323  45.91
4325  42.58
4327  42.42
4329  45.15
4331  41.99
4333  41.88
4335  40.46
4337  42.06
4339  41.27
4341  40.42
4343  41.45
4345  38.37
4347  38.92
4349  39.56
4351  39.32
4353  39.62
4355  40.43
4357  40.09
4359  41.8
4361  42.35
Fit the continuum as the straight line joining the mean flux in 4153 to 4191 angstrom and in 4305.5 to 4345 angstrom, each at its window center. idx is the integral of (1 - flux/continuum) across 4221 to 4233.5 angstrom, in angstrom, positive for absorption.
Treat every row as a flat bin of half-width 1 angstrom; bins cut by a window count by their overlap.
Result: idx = -2.9 angstrom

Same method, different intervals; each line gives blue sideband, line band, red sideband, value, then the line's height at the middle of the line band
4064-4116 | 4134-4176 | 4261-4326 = 0.5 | 45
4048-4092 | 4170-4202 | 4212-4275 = 3.0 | 52.7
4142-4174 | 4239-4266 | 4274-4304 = -3.8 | 54.5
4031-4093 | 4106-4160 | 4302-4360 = 2.4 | 40.3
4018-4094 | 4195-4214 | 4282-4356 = -2.8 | 43.7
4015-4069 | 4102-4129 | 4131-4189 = 5.3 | 42.4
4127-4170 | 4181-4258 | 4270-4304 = -4.6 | 51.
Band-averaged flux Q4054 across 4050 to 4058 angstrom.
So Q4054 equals 37.8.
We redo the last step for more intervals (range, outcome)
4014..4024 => 39.5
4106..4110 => 38.2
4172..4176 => 47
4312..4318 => 44.5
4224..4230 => 56.7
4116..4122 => 27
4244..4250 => 61.5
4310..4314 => 46.3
